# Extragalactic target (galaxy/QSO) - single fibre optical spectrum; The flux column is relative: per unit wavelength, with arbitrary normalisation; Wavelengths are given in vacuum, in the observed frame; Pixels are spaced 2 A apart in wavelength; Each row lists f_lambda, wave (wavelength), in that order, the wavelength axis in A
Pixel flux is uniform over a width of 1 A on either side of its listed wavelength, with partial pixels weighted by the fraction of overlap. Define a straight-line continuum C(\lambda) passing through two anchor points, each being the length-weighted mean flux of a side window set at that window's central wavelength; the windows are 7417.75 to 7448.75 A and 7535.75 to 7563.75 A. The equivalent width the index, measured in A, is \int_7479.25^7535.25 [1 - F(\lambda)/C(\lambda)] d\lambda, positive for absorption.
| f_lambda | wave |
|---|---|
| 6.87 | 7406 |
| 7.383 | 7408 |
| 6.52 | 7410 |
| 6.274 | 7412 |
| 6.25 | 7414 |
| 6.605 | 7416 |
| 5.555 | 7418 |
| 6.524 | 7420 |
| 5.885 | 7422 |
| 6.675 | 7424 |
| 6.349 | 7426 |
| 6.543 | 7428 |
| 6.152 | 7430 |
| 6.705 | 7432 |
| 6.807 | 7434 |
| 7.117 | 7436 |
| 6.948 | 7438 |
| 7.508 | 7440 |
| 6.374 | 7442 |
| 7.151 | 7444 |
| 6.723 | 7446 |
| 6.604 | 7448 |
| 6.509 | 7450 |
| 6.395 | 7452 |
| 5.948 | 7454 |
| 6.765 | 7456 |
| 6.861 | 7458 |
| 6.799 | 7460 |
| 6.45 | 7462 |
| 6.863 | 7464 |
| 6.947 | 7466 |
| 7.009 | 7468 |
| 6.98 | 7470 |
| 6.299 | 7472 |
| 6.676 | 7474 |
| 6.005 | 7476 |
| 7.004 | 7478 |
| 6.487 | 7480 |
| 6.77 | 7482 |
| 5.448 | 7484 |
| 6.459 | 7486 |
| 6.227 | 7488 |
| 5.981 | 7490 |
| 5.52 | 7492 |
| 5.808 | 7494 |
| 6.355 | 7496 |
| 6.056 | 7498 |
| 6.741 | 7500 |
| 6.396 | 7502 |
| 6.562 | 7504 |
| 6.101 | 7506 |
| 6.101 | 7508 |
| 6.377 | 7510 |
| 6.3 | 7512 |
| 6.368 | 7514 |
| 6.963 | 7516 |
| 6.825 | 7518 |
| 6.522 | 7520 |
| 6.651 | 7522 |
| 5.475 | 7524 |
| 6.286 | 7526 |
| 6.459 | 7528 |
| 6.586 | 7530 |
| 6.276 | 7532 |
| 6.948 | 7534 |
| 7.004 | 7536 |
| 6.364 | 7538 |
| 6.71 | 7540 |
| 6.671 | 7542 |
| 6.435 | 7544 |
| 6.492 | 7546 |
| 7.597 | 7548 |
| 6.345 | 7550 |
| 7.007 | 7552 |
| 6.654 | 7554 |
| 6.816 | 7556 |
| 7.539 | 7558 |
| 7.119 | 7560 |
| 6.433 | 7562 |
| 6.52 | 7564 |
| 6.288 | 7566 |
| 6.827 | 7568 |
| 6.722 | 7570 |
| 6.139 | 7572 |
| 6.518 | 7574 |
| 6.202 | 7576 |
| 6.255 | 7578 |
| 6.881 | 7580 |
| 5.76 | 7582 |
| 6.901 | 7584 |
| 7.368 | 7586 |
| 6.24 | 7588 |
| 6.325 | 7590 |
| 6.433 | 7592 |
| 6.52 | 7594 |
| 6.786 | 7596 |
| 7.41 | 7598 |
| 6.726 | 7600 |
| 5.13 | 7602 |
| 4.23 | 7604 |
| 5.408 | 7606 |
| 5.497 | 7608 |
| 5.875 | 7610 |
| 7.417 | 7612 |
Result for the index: 3.35 A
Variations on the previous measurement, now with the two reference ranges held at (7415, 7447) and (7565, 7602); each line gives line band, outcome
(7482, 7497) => 1.26 A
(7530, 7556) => -0.62 A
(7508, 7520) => 0.07 A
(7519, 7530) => 0.42 A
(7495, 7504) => 0.23 A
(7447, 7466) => -0.02 A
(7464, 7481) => -0.27 A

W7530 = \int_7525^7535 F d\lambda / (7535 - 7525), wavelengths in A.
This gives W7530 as 6.51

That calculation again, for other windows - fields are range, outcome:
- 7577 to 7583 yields 6.3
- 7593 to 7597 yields 6.65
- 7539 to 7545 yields 6.61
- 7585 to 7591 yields 6.64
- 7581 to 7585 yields 6.33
